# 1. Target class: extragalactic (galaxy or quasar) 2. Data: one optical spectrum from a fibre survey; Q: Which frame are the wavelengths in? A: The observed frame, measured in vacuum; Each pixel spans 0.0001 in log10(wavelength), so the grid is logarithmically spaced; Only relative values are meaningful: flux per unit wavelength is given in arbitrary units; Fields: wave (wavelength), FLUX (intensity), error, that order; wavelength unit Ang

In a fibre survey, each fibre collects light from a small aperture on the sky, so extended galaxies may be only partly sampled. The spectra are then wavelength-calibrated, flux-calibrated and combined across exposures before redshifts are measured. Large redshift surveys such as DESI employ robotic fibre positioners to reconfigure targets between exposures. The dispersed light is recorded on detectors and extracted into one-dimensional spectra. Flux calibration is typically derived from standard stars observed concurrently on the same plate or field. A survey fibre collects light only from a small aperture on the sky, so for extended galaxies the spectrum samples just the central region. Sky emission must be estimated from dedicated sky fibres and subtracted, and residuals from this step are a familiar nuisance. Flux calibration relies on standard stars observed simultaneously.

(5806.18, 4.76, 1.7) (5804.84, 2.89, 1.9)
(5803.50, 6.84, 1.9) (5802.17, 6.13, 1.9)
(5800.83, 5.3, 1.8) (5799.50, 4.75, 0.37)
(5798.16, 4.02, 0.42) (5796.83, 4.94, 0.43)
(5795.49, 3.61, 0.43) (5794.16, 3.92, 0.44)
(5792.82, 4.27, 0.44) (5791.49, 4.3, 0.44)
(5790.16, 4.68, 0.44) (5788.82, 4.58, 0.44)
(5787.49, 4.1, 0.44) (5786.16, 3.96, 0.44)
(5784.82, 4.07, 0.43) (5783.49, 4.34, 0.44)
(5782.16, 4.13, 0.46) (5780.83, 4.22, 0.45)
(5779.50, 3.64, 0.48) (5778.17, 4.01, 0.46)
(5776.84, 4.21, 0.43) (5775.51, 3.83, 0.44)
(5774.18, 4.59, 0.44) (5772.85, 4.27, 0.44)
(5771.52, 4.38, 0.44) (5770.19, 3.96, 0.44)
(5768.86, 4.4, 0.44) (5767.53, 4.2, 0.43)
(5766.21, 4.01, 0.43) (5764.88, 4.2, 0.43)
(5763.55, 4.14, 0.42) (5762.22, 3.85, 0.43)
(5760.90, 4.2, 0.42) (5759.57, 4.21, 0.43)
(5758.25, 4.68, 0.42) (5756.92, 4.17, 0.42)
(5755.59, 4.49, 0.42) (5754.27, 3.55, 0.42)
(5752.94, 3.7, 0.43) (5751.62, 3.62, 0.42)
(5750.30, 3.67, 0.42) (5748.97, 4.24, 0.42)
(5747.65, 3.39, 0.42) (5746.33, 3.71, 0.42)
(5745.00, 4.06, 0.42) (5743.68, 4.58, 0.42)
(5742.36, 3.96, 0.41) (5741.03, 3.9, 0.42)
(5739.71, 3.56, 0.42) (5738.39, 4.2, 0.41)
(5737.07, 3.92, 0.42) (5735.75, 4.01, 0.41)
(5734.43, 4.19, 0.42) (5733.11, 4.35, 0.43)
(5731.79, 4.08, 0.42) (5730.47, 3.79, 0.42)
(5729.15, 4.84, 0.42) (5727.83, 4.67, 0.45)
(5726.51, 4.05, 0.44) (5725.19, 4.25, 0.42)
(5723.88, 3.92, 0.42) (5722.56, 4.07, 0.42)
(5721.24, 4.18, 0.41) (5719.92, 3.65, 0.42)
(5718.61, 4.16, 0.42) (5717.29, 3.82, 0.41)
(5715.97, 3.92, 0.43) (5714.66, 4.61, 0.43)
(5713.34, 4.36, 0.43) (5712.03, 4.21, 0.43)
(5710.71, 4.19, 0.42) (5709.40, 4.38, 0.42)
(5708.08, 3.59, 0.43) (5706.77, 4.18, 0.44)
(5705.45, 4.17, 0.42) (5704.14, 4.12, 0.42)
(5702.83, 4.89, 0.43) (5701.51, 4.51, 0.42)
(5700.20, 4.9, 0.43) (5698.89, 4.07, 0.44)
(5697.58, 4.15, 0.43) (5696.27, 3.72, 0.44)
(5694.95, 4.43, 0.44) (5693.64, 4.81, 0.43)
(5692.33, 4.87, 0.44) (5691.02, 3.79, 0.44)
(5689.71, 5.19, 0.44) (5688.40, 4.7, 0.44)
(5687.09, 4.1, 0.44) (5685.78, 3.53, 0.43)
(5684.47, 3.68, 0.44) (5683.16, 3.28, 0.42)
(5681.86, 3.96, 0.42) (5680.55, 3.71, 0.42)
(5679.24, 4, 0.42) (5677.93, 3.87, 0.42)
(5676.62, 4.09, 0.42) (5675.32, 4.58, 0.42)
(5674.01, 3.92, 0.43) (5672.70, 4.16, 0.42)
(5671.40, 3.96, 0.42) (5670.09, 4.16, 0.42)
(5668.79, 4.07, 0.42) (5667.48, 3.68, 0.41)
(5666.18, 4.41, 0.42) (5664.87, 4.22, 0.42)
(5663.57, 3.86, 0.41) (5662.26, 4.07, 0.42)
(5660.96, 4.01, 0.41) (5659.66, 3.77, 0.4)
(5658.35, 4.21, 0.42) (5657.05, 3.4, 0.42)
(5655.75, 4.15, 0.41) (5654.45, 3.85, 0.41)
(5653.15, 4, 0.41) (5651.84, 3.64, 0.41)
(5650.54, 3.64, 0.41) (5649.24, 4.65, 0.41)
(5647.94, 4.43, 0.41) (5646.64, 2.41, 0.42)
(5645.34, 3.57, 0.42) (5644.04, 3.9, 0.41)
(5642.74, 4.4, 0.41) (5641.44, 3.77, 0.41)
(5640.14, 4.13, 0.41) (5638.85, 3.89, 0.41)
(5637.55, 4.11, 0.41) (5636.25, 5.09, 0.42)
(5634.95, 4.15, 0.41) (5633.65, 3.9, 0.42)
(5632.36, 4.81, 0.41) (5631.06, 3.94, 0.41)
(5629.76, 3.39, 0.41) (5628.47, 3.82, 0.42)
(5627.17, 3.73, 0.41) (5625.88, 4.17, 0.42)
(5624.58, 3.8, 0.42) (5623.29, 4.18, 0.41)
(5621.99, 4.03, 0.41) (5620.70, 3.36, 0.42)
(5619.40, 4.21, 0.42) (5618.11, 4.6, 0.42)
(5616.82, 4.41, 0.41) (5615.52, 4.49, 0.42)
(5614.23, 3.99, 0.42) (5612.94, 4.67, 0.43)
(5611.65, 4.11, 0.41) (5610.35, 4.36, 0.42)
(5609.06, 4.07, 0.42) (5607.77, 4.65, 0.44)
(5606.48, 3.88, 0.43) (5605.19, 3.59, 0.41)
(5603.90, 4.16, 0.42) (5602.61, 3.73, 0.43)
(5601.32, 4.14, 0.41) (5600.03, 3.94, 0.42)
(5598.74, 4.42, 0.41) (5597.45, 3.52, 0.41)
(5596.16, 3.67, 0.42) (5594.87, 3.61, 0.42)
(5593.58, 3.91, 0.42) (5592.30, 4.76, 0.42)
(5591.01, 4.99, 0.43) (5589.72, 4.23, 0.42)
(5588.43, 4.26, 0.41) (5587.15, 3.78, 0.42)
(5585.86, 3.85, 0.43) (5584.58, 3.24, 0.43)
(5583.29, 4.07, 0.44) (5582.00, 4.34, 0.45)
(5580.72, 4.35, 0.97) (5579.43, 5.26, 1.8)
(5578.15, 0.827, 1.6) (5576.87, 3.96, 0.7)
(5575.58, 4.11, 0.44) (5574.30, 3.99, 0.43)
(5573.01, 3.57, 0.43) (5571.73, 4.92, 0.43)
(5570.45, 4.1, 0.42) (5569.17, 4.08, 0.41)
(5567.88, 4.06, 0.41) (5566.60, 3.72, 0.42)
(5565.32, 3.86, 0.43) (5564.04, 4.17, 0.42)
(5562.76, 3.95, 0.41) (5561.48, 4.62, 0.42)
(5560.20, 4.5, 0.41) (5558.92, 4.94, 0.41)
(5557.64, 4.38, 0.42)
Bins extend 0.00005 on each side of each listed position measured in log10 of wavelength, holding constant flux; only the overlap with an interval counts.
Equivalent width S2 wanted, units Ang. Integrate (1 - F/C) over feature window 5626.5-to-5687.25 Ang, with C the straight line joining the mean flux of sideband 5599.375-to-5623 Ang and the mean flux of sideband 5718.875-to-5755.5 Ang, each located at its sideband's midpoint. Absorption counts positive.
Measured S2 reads 2.0 Ang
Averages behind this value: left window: 4.13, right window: 4.01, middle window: 3.96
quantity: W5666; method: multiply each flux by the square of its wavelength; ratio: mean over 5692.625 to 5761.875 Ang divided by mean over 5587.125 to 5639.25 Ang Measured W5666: 1.0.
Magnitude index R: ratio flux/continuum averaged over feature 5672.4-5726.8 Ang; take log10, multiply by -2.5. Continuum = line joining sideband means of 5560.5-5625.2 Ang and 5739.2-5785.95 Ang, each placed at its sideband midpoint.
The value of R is -0.03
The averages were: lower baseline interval 4.05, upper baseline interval 4.06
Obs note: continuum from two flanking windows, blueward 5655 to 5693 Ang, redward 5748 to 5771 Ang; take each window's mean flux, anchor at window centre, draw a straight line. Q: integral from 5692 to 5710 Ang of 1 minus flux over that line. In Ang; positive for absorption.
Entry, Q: -1.2 Ang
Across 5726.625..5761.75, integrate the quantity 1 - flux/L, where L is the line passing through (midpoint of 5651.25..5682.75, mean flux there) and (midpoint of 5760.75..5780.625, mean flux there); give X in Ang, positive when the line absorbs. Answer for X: 0.21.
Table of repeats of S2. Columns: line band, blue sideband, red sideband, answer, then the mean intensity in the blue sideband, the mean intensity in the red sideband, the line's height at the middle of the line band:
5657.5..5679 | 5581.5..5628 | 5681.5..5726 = 0.48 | 4.08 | 4.19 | 4.15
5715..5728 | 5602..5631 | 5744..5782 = 0.01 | 4.06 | 4.06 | 4.06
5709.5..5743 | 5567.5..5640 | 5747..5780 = -0.44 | 4.06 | 4.07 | 4.07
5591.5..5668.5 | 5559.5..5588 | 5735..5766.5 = -0.84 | 3.97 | 4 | 3.98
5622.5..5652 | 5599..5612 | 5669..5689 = 0.35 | 4.07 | 3.98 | 4.03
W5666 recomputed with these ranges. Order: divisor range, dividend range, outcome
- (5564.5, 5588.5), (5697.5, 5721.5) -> 1.13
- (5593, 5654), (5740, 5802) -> 1.09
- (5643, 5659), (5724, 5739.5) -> 1.12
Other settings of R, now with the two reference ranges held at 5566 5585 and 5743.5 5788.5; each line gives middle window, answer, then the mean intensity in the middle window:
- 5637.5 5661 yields 0.03 mag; 3.88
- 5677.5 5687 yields 0.08 mag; 3.74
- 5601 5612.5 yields -0.04 mag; 4.09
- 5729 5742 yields 0.00 mag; 4.05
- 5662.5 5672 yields -0.02 mag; 4.05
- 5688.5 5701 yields -0.11 mag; 4.45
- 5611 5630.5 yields -0.03 mag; 4.06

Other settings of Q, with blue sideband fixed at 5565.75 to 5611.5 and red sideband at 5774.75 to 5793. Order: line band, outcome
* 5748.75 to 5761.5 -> 0.3 Ang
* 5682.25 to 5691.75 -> 0.1 Ang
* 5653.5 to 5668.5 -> 0.3 Ang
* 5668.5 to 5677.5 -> -0.1 Ang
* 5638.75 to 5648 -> 0.6 Ang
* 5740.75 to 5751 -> 0.5 Ang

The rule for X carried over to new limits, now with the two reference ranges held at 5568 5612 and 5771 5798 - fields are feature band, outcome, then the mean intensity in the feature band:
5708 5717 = -0.2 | 4.2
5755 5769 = -0.2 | 4.22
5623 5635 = 0.2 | 3.98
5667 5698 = 0.0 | 4.1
